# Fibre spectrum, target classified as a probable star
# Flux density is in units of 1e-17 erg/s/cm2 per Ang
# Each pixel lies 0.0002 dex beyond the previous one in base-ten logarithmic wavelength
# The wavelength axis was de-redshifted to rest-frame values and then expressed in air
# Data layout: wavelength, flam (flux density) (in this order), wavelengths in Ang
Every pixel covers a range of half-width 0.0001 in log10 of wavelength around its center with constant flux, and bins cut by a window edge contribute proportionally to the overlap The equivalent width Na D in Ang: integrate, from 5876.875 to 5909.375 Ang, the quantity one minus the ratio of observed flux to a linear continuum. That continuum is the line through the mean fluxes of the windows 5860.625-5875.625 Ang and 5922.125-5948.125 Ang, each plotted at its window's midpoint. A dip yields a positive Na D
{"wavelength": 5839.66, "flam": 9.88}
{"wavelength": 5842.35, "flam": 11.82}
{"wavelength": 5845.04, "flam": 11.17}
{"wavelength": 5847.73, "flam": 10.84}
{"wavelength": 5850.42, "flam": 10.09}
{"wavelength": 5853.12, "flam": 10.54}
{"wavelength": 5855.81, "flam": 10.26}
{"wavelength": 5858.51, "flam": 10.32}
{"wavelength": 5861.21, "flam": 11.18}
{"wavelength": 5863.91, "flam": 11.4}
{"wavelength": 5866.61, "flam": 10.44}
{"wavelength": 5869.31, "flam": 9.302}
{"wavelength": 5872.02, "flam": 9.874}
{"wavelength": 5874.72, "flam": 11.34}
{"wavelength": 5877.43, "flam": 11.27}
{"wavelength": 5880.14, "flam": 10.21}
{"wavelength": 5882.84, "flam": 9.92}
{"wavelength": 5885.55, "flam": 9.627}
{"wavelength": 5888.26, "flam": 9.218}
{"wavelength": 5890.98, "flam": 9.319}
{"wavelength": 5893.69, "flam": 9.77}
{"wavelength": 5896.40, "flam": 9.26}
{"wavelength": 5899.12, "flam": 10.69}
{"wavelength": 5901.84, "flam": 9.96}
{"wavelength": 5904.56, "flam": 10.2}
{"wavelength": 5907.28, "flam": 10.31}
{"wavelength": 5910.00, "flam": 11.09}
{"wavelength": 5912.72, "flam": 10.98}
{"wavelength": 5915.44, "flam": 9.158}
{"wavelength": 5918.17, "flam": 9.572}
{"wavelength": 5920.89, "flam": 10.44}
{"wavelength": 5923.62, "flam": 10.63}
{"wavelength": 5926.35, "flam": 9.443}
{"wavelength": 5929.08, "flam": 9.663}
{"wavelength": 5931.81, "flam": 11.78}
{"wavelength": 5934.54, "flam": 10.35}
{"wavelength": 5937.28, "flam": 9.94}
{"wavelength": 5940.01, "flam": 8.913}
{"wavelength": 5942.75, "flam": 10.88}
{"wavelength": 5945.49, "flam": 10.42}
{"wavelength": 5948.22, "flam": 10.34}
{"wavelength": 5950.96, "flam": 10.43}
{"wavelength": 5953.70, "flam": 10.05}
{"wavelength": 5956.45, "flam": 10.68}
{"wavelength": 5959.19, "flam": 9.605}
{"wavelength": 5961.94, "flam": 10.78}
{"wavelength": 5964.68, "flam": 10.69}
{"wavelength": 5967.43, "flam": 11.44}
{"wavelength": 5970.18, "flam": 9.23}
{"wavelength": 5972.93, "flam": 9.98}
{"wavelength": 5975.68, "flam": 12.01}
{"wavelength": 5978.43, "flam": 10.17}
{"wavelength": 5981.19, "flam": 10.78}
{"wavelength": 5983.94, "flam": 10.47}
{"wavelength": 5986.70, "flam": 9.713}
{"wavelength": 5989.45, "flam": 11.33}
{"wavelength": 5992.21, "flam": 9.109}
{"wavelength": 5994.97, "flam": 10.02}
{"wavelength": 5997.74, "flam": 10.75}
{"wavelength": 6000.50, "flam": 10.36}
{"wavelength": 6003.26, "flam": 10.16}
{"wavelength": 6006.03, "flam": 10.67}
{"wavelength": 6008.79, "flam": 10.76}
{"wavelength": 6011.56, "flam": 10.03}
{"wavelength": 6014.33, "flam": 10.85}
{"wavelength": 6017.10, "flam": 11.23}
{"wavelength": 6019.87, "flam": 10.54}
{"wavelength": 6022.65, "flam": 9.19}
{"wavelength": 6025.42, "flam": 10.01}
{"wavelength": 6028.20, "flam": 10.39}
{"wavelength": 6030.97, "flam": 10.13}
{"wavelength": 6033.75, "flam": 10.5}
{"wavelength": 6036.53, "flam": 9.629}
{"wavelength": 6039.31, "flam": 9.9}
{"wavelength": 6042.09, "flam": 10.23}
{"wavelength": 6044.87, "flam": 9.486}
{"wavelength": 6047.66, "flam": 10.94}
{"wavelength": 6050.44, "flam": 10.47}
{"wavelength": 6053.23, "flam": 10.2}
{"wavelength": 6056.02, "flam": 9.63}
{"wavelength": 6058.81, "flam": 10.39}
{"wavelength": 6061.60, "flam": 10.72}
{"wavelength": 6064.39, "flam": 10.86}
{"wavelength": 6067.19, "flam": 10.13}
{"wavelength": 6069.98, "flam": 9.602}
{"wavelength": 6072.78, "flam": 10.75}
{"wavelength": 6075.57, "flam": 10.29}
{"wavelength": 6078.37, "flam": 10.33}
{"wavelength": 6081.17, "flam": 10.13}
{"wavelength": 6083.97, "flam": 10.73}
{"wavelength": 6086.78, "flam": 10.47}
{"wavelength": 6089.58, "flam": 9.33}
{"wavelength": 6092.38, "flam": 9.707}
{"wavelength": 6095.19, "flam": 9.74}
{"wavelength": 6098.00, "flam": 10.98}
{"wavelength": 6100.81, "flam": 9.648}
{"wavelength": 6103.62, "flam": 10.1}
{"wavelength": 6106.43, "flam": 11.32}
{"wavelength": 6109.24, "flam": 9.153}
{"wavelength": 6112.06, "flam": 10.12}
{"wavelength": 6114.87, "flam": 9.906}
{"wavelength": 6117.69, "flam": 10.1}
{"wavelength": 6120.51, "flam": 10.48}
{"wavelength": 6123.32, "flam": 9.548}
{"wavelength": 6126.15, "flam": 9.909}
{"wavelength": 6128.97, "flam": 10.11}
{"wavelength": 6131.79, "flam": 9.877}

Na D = 1.4 Ang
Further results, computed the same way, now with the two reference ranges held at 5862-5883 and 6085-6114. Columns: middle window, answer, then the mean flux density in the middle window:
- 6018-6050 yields 0.2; 10.1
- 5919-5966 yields 0.4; 10.3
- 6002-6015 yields -0.3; 10.5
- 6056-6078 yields -0.5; 10.3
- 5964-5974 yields 0.0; 10.3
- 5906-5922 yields 0.3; 10.3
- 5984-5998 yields 0.2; 10.2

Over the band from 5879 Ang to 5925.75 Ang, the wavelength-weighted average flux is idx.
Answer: 10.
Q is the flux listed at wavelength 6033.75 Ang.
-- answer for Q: 10.5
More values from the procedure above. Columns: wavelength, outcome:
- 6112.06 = 10.12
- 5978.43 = 10.17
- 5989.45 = 11.33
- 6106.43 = 11.32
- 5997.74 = 10.75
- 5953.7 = 10.05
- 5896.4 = 9.26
